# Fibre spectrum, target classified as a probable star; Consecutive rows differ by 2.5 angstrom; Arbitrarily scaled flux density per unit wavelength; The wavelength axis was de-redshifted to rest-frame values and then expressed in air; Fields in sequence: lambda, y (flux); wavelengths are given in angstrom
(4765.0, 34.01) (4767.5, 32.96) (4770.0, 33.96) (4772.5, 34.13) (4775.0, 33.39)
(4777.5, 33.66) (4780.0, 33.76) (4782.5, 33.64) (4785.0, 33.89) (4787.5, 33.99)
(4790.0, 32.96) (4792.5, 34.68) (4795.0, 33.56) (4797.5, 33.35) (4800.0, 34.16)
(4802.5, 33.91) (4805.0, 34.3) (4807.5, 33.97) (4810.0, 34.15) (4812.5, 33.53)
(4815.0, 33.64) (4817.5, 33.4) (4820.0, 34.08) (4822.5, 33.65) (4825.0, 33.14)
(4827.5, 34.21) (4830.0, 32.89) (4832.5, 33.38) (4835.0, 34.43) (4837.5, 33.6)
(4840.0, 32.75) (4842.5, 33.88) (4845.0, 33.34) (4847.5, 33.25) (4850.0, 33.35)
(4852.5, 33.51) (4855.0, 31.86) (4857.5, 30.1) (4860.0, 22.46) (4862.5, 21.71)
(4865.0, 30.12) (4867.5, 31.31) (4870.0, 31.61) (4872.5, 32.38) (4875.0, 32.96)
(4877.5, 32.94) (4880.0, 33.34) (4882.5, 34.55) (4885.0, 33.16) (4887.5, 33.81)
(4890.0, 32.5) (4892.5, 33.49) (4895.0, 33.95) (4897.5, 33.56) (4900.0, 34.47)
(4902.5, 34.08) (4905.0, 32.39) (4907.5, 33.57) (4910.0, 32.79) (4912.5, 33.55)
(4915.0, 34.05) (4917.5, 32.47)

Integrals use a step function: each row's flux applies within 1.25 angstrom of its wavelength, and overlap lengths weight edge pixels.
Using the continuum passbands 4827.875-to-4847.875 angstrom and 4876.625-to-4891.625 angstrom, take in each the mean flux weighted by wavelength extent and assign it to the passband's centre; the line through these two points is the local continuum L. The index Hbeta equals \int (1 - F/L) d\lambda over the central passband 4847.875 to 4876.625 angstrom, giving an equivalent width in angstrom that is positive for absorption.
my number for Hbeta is 2.73 angstrom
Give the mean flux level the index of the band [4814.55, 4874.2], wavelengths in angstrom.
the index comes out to 32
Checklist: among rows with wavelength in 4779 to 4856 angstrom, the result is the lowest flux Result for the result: 31.86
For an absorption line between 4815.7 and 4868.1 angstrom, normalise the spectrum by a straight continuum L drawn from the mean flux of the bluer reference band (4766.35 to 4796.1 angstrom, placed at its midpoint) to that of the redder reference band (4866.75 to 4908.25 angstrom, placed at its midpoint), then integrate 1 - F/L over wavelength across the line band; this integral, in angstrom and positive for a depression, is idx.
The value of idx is 2.3 angstrom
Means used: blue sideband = 33.7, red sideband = 33.2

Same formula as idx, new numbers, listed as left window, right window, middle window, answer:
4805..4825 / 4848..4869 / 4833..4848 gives -1.11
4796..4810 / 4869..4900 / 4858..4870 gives 2.24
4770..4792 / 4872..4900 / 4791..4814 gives -0.19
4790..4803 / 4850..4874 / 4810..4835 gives -1.11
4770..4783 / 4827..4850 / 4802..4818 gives -0.12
